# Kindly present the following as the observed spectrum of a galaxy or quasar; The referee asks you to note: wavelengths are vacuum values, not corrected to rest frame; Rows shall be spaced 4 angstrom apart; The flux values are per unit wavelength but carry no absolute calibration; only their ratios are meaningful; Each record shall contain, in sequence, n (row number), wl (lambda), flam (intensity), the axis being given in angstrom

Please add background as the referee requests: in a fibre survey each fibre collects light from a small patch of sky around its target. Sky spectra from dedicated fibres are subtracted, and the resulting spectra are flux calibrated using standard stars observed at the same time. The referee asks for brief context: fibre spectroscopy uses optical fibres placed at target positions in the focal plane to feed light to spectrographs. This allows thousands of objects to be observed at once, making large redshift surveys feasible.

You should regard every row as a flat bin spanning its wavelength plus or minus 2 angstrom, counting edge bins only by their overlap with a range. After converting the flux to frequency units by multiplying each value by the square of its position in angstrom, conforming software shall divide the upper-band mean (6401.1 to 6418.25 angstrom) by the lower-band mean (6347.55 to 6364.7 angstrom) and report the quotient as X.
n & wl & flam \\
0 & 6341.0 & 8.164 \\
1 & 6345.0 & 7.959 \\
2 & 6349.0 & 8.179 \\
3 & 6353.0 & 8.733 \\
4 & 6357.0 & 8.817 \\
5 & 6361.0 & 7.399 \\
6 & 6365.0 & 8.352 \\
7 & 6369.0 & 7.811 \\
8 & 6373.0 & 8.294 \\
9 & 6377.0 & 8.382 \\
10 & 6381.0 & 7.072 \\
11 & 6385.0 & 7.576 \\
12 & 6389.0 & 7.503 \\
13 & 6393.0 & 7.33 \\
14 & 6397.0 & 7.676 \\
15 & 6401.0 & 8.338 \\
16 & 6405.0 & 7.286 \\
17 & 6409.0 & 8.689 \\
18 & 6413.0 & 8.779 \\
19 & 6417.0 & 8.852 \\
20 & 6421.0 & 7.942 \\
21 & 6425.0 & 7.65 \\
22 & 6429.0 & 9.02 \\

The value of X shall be 1.03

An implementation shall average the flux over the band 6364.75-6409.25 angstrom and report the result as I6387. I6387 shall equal 7.81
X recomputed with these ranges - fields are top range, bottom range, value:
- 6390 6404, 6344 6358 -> 0.93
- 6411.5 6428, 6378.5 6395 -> 1.14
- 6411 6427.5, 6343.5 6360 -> 1.02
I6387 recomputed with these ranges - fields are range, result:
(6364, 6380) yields 8.13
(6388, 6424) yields 8.05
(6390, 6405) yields 7.7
